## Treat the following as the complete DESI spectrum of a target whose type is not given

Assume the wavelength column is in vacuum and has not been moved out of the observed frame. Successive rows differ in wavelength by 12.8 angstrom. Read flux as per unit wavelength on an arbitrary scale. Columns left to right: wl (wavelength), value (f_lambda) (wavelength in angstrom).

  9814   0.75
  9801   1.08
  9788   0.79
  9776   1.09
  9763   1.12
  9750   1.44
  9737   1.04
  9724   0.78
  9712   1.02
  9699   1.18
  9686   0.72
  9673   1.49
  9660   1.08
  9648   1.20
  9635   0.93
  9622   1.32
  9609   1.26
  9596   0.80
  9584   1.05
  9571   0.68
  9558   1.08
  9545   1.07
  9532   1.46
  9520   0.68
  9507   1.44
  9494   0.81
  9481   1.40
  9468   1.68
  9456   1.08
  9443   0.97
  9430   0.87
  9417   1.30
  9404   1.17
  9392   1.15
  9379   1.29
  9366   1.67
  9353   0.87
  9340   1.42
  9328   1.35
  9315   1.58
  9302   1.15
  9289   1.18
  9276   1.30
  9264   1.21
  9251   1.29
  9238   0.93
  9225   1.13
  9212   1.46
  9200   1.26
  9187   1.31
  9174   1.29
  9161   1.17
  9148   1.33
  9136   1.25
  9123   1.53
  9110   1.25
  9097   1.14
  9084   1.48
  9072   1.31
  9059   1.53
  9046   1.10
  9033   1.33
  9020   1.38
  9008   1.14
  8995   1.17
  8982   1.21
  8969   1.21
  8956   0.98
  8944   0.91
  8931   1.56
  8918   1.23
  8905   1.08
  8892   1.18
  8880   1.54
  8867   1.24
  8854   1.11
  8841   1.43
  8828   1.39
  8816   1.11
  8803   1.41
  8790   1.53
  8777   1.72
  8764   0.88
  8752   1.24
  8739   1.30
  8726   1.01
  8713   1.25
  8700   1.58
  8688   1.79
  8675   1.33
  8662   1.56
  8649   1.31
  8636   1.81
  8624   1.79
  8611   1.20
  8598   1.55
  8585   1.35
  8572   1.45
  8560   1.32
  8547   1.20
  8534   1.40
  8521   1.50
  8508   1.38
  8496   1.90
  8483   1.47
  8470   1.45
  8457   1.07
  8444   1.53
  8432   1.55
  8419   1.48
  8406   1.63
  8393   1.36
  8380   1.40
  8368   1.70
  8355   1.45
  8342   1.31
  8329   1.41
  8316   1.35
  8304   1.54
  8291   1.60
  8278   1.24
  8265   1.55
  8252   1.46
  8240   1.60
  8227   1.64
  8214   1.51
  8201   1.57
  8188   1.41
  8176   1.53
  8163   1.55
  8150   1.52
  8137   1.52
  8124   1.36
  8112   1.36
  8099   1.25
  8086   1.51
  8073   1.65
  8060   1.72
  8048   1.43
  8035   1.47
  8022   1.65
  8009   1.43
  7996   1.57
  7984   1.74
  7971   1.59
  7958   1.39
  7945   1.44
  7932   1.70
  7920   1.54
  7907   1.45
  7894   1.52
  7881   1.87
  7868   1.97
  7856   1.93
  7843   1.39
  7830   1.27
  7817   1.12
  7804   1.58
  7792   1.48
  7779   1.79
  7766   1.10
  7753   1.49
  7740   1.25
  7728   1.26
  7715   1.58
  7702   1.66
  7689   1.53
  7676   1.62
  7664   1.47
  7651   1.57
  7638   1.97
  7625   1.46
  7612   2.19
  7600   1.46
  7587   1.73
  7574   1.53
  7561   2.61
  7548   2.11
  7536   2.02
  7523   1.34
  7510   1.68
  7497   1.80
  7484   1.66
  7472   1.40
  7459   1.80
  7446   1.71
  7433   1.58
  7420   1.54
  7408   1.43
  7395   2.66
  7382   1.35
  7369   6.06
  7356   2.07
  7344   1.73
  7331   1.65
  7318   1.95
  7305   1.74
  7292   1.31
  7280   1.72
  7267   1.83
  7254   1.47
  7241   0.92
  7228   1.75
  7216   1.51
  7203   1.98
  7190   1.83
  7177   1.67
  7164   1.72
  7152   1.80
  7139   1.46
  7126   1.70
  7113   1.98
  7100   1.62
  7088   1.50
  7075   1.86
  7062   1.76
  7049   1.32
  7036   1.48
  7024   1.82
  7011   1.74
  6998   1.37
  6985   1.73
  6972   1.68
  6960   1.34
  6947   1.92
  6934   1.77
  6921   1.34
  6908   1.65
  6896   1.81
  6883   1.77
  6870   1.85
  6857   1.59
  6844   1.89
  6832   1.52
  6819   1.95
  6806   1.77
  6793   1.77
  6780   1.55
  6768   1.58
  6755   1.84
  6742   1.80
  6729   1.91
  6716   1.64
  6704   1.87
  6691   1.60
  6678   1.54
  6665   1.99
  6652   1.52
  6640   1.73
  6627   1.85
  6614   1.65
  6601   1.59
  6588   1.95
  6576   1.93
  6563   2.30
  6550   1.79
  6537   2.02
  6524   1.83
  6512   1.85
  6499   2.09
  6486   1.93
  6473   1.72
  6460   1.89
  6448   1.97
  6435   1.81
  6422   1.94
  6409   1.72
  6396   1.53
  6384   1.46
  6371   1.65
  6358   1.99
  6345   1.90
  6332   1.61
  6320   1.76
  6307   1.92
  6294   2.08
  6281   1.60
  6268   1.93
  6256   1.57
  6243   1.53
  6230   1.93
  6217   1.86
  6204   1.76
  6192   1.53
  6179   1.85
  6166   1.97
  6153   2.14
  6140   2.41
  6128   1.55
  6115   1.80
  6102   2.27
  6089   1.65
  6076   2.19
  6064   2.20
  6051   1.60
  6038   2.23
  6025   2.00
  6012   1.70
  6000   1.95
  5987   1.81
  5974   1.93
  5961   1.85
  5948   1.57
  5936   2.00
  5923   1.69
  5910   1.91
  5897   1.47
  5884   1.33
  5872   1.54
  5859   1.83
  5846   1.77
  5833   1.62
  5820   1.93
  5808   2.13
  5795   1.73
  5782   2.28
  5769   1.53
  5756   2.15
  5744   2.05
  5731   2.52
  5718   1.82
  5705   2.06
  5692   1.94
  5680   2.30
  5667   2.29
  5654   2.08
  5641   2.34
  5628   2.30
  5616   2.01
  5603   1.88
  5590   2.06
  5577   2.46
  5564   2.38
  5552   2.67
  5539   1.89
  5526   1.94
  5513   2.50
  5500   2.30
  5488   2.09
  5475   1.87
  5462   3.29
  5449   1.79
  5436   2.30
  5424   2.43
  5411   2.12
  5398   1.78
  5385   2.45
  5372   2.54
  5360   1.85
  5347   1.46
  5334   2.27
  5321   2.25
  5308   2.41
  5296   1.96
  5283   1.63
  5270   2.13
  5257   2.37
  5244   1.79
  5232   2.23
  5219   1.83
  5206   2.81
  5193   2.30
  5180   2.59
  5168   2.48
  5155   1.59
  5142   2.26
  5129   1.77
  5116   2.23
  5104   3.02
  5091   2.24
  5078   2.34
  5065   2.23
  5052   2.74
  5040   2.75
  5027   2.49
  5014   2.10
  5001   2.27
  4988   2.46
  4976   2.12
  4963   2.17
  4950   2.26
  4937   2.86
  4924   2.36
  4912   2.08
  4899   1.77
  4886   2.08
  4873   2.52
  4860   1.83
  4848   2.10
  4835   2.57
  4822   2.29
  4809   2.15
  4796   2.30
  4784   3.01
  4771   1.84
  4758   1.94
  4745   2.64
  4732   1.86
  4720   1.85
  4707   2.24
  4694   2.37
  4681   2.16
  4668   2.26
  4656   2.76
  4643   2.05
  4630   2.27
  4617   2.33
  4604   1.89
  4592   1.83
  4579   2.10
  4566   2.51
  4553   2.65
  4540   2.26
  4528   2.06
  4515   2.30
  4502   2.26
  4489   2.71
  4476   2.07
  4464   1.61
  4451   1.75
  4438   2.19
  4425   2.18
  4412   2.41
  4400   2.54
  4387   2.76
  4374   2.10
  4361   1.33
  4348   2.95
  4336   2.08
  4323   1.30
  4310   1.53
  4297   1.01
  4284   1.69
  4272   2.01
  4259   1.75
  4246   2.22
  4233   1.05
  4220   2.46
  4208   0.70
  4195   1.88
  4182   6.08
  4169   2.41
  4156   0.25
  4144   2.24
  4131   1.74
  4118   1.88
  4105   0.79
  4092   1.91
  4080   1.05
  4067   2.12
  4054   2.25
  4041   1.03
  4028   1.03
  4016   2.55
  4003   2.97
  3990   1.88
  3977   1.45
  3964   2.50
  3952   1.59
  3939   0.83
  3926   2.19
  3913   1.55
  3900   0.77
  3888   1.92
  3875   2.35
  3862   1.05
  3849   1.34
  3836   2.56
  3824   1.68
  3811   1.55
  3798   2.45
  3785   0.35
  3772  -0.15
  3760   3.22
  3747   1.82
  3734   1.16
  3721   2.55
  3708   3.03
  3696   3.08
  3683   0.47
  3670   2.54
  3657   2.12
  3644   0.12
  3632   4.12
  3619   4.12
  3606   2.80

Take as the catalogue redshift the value 0.123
